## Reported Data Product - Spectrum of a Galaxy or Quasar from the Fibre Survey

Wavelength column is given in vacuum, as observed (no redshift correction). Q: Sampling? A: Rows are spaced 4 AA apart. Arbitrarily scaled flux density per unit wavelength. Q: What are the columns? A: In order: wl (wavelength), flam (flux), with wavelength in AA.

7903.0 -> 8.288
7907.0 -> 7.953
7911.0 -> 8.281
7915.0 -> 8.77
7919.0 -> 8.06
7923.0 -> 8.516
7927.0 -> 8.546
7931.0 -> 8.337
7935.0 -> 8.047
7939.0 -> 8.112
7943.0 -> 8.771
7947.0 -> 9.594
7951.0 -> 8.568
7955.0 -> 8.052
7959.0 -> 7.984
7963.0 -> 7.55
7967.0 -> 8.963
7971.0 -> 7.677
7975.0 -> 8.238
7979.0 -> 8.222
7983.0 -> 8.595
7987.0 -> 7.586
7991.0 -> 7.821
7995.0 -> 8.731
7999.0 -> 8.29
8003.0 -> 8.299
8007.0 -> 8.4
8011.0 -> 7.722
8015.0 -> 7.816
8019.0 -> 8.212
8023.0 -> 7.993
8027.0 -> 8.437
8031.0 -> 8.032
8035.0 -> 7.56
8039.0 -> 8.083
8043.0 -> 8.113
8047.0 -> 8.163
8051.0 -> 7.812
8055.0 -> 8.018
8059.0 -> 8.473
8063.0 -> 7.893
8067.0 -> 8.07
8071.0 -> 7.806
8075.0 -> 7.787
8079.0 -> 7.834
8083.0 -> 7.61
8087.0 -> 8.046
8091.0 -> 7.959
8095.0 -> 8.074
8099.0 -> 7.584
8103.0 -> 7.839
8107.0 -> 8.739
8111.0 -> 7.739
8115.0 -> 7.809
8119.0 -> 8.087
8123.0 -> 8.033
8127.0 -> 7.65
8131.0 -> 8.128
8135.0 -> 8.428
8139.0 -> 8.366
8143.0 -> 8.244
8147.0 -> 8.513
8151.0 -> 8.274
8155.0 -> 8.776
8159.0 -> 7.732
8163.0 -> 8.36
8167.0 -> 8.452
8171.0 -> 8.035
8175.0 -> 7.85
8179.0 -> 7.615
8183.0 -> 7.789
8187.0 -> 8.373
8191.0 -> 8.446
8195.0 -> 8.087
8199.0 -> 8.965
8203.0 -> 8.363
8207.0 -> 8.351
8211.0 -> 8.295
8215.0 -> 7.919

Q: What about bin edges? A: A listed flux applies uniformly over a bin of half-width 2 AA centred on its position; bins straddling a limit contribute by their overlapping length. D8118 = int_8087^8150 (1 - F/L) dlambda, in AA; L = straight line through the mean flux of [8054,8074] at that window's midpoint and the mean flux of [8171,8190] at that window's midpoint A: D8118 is -0.7 AA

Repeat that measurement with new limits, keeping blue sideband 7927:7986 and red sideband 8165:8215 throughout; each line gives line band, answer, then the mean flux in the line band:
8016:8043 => 0.79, 8.05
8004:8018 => 0.48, 8.02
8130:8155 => -0.42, 8.37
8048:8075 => 0.89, 8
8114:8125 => 0.34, 7.99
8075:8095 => 0.94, 7.88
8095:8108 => 0.39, 8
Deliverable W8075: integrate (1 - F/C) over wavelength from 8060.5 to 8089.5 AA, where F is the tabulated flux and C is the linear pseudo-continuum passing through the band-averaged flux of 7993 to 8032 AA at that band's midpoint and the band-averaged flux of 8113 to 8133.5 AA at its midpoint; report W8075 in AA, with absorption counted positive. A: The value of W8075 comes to 0.7 AA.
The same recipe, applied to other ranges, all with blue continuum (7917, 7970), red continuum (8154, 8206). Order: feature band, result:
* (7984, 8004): 0.4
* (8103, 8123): 0.5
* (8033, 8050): 0.7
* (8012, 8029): 0.5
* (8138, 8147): -0.1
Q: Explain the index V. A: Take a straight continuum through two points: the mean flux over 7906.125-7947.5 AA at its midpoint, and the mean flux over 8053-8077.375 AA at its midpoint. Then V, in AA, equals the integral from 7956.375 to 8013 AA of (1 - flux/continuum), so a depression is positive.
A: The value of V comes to 0.7 AA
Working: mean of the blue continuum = 8.43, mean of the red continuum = 8.01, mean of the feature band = 8.15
